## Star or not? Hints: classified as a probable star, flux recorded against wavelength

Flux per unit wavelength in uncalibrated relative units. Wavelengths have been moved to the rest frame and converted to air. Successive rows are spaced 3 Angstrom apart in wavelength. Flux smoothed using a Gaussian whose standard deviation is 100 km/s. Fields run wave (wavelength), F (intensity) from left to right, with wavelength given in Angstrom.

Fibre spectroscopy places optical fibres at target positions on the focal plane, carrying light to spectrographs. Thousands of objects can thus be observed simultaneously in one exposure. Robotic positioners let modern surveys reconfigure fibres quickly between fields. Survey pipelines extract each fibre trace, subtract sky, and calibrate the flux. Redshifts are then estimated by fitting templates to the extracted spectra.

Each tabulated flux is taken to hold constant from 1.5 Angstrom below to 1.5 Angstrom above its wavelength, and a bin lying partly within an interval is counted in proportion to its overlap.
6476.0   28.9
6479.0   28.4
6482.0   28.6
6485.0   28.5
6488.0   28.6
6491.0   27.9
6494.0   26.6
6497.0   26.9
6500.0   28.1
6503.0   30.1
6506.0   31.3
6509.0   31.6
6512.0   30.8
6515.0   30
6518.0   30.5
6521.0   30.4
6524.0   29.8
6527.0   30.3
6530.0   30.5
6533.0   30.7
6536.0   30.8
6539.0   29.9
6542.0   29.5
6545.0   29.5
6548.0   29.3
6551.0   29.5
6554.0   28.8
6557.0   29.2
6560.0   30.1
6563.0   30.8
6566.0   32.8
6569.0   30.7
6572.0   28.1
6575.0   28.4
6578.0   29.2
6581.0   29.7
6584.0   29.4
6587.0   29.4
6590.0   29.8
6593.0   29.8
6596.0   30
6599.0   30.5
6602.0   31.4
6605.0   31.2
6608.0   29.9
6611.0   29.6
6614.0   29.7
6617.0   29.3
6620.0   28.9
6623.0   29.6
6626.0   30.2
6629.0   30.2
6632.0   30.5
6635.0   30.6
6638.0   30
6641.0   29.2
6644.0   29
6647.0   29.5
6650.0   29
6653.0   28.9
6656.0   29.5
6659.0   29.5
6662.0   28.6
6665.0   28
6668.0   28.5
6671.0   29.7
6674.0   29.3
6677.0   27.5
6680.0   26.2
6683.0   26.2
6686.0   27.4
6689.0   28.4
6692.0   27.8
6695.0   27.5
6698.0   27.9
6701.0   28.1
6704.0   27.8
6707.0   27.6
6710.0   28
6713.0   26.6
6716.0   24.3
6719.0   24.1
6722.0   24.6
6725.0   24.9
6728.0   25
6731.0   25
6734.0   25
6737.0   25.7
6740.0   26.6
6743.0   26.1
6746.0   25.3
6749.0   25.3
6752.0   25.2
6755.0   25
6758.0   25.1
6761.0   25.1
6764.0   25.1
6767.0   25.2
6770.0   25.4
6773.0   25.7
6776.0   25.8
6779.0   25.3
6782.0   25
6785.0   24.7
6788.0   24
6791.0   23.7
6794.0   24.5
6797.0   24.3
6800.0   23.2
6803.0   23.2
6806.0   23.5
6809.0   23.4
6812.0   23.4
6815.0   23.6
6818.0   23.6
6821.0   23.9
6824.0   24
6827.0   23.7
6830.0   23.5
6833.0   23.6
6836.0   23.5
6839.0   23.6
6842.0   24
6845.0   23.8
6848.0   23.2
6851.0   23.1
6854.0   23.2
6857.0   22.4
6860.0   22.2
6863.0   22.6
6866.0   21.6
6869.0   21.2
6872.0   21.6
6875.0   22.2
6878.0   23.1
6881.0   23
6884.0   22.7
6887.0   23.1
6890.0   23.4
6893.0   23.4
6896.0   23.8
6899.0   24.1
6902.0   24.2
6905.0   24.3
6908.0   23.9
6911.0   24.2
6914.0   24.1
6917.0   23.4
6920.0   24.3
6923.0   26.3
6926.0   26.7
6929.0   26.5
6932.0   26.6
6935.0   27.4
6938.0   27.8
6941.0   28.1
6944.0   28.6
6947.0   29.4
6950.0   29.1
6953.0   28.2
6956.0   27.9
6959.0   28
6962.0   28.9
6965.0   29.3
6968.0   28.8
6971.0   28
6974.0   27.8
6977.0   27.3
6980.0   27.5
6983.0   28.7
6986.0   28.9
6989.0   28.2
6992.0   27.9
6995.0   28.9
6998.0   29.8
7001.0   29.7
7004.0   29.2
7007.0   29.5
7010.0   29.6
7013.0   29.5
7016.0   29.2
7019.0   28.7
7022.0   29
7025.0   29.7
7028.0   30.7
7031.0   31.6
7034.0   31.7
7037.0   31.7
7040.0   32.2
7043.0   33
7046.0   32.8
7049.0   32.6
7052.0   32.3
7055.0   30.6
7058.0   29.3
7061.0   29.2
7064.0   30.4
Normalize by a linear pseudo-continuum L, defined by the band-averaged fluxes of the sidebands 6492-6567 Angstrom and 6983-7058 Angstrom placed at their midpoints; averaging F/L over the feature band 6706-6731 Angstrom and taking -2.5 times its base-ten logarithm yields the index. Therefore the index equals 0.17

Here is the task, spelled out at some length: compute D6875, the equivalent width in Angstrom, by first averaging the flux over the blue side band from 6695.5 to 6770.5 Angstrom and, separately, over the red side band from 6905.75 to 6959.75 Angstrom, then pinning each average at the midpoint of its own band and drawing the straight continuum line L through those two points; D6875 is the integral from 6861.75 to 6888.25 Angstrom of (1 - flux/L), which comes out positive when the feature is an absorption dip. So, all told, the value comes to 4.08 Angstrom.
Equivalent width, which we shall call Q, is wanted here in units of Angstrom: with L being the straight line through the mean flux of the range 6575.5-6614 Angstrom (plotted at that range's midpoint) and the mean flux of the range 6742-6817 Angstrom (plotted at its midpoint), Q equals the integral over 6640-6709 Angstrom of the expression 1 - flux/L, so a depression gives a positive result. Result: -1.6 Angstrom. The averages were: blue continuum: 29.9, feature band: 28.3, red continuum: 24.6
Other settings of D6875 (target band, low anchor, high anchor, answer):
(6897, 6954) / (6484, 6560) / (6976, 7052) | 7.19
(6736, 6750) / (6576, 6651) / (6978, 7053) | 1.91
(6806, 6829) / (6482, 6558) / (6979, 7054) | 4.81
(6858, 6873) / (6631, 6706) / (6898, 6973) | 2.95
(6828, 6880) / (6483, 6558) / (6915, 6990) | 9.67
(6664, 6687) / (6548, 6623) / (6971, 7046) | 1.49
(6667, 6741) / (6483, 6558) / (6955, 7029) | 6.31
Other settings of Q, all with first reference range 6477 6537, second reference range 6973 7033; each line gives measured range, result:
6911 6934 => 2.99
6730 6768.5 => 5.18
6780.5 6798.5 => 3.02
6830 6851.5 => 4.17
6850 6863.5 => 3.02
